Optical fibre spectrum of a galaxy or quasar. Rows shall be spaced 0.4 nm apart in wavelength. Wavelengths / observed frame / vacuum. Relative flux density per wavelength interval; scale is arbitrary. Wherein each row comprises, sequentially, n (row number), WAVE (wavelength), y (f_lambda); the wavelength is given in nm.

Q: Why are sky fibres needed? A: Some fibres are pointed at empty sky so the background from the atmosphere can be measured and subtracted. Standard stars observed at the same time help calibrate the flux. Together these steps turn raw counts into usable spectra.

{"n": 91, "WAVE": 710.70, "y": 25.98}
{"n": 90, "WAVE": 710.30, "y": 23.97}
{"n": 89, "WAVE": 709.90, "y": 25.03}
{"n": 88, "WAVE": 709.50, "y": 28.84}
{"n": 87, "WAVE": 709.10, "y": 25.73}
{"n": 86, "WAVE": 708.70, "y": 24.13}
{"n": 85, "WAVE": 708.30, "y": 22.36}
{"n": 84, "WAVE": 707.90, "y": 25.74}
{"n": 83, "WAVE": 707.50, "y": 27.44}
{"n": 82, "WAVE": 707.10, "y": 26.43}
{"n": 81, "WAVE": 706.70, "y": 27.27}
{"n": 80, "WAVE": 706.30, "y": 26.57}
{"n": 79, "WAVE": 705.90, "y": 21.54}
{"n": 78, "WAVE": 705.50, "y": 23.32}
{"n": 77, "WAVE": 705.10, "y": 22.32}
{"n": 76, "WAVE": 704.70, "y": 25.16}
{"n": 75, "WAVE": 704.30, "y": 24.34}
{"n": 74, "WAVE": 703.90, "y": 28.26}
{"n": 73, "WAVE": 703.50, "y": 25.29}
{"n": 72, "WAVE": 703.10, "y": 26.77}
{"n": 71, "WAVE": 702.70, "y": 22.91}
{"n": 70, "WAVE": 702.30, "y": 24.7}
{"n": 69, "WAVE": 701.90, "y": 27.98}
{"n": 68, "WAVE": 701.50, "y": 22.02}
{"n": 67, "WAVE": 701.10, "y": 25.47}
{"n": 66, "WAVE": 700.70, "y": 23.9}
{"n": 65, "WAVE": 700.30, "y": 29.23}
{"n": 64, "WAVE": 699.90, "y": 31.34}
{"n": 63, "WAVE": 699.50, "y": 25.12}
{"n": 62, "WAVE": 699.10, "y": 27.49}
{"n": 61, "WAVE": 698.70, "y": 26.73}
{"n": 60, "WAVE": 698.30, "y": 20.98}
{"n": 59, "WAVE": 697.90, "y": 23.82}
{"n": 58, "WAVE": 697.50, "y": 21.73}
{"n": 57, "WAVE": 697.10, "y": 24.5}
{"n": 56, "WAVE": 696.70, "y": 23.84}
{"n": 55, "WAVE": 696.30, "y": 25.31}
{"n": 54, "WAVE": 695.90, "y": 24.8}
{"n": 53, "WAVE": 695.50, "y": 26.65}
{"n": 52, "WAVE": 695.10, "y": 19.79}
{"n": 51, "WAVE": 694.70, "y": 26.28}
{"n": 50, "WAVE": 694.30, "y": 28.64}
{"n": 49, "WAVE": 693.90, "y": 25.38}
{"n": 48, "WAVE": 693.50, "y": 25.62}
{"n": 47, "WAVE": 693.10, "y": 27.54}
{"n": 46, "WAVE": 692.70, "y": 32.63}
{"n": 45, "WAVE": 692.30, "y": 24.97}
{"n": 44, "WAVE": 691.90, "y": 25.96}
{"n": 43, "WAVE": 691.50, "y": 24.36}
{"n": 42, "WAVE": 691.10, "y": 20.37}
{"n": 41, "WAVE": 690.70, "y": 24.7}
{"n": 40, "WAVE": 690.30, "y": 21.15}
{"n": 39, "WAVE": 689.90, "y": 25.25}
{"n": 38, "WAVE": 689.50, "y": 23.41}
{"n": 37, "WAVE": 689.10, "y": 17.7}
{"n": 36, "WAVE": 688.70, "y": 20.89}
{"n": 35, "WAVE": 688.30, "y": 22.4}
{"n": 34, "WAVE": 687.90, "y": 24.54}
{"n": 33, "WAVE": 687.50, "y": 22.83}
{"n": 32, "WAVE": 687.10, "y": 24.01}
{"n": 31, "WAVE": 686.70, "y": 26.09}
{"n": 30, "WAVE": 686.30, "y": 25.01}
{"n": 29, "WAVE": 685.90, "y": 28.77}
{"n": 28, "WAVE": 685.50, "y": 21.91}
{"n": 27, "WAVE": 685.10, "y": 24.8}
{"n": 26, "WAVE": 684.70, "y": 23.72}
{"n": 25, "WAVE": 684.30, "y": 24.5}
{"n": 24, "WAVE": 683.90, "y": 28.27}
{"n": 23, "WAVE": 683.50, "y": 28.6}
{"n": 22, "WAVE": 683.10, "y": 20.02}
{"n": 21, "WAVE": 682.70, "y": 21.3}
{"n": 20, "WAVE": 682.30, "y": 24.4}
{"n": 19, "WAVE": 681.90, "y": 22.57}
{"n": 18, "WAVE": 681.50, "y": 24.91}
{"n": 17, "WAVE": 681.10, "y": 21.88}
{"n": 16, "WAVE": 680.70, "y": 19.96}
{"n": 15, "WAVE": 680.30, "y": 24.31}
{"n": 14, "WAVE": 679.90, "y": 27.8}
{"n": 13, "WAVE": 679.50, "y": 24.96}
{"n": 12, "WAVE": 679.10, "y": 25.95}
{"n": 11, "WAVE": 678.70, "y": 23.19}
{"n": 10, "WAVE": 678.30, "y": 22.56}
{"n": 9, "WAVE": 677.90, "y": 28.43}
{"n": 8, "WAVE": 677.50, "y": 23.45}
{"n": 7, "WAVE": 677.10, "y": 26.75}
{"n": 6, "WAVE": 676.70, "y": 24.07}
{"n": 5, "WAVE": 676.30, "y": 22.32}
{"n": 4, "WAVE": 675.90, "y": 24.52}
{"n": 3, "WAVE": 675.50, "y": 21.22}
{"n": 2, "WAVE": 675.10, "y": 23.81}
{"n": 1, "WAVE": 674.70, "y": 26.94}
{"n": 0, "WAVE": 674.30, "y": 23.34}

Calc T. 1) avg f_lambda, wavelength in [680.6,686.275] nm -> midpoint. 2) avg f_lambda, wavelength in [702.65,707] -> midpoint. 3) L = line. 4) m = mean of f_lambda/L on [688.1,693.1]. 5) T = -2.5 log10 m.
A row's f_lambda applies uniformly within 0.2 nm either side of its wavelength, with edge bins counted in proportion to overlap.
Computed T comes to 0.03 mag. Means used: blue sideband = 24.1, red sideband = 25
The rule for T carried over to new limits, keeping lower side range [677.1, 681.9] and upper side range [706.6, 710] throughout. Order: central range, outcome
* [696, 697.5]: 0.05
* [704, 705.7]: 0.07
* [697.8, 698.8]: 0.08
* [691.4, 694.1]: -0.07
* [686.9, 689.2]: 0.12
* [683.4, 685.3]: -0.05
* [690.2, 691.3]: 0.13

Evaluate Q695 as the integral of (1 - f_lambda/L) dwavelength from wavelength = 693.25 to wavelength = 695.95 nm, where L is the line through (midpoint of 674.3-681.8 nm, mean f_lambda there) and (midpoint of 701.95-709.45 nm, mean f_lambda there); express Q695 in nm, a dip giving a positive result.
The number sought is -0.07 nm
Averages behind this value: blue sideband 24.2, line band 25.4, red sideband 25.2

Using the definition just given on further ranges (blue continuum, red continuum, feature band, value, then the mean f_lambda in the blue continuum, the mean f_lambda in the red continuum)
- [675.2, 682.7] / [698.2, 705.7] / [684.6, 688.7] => 0.04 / 24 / 25.5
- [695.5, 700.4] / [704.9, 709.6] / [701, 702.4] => 0.01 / 25.4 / 25.1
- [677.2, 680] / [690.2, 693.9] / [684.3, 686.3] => 0.04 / 25.2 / 25.4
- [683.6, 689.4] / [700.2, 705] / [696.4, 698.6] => 0.15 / 24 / 25.4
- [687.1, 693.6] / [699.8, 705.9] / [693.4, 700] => -0.11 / 24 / 25.3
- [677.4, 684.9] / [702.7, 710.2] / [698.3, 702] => -0.18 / 24.3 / 25.3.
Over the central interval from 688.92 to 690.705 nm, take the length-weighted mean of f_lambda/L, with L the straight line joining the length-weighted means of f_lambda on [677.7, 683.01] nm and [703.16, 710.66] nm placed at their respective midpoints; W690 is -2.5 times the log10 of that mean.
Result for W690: 0.10 mag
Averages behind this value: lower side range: 23.9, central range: 22.2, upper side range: 25.3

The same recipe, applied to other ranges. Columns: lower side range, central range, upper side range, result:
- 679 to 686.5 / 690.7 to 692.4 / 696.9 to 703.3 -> 0.040 mag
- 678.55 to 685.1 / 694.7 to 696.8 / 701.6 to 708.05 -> 0.025 mag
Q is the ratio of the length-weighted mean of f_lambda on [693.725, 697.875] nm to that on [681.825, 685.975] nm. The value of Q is 1.01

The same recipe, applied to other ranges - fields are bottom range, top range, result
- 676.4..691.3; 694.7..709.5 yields 1.05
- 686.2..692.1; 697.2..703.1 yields 1.09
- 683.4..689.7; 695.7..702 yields 1.04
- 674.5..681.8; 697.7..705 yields 1.06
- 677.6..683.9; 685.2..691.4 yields 0.96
